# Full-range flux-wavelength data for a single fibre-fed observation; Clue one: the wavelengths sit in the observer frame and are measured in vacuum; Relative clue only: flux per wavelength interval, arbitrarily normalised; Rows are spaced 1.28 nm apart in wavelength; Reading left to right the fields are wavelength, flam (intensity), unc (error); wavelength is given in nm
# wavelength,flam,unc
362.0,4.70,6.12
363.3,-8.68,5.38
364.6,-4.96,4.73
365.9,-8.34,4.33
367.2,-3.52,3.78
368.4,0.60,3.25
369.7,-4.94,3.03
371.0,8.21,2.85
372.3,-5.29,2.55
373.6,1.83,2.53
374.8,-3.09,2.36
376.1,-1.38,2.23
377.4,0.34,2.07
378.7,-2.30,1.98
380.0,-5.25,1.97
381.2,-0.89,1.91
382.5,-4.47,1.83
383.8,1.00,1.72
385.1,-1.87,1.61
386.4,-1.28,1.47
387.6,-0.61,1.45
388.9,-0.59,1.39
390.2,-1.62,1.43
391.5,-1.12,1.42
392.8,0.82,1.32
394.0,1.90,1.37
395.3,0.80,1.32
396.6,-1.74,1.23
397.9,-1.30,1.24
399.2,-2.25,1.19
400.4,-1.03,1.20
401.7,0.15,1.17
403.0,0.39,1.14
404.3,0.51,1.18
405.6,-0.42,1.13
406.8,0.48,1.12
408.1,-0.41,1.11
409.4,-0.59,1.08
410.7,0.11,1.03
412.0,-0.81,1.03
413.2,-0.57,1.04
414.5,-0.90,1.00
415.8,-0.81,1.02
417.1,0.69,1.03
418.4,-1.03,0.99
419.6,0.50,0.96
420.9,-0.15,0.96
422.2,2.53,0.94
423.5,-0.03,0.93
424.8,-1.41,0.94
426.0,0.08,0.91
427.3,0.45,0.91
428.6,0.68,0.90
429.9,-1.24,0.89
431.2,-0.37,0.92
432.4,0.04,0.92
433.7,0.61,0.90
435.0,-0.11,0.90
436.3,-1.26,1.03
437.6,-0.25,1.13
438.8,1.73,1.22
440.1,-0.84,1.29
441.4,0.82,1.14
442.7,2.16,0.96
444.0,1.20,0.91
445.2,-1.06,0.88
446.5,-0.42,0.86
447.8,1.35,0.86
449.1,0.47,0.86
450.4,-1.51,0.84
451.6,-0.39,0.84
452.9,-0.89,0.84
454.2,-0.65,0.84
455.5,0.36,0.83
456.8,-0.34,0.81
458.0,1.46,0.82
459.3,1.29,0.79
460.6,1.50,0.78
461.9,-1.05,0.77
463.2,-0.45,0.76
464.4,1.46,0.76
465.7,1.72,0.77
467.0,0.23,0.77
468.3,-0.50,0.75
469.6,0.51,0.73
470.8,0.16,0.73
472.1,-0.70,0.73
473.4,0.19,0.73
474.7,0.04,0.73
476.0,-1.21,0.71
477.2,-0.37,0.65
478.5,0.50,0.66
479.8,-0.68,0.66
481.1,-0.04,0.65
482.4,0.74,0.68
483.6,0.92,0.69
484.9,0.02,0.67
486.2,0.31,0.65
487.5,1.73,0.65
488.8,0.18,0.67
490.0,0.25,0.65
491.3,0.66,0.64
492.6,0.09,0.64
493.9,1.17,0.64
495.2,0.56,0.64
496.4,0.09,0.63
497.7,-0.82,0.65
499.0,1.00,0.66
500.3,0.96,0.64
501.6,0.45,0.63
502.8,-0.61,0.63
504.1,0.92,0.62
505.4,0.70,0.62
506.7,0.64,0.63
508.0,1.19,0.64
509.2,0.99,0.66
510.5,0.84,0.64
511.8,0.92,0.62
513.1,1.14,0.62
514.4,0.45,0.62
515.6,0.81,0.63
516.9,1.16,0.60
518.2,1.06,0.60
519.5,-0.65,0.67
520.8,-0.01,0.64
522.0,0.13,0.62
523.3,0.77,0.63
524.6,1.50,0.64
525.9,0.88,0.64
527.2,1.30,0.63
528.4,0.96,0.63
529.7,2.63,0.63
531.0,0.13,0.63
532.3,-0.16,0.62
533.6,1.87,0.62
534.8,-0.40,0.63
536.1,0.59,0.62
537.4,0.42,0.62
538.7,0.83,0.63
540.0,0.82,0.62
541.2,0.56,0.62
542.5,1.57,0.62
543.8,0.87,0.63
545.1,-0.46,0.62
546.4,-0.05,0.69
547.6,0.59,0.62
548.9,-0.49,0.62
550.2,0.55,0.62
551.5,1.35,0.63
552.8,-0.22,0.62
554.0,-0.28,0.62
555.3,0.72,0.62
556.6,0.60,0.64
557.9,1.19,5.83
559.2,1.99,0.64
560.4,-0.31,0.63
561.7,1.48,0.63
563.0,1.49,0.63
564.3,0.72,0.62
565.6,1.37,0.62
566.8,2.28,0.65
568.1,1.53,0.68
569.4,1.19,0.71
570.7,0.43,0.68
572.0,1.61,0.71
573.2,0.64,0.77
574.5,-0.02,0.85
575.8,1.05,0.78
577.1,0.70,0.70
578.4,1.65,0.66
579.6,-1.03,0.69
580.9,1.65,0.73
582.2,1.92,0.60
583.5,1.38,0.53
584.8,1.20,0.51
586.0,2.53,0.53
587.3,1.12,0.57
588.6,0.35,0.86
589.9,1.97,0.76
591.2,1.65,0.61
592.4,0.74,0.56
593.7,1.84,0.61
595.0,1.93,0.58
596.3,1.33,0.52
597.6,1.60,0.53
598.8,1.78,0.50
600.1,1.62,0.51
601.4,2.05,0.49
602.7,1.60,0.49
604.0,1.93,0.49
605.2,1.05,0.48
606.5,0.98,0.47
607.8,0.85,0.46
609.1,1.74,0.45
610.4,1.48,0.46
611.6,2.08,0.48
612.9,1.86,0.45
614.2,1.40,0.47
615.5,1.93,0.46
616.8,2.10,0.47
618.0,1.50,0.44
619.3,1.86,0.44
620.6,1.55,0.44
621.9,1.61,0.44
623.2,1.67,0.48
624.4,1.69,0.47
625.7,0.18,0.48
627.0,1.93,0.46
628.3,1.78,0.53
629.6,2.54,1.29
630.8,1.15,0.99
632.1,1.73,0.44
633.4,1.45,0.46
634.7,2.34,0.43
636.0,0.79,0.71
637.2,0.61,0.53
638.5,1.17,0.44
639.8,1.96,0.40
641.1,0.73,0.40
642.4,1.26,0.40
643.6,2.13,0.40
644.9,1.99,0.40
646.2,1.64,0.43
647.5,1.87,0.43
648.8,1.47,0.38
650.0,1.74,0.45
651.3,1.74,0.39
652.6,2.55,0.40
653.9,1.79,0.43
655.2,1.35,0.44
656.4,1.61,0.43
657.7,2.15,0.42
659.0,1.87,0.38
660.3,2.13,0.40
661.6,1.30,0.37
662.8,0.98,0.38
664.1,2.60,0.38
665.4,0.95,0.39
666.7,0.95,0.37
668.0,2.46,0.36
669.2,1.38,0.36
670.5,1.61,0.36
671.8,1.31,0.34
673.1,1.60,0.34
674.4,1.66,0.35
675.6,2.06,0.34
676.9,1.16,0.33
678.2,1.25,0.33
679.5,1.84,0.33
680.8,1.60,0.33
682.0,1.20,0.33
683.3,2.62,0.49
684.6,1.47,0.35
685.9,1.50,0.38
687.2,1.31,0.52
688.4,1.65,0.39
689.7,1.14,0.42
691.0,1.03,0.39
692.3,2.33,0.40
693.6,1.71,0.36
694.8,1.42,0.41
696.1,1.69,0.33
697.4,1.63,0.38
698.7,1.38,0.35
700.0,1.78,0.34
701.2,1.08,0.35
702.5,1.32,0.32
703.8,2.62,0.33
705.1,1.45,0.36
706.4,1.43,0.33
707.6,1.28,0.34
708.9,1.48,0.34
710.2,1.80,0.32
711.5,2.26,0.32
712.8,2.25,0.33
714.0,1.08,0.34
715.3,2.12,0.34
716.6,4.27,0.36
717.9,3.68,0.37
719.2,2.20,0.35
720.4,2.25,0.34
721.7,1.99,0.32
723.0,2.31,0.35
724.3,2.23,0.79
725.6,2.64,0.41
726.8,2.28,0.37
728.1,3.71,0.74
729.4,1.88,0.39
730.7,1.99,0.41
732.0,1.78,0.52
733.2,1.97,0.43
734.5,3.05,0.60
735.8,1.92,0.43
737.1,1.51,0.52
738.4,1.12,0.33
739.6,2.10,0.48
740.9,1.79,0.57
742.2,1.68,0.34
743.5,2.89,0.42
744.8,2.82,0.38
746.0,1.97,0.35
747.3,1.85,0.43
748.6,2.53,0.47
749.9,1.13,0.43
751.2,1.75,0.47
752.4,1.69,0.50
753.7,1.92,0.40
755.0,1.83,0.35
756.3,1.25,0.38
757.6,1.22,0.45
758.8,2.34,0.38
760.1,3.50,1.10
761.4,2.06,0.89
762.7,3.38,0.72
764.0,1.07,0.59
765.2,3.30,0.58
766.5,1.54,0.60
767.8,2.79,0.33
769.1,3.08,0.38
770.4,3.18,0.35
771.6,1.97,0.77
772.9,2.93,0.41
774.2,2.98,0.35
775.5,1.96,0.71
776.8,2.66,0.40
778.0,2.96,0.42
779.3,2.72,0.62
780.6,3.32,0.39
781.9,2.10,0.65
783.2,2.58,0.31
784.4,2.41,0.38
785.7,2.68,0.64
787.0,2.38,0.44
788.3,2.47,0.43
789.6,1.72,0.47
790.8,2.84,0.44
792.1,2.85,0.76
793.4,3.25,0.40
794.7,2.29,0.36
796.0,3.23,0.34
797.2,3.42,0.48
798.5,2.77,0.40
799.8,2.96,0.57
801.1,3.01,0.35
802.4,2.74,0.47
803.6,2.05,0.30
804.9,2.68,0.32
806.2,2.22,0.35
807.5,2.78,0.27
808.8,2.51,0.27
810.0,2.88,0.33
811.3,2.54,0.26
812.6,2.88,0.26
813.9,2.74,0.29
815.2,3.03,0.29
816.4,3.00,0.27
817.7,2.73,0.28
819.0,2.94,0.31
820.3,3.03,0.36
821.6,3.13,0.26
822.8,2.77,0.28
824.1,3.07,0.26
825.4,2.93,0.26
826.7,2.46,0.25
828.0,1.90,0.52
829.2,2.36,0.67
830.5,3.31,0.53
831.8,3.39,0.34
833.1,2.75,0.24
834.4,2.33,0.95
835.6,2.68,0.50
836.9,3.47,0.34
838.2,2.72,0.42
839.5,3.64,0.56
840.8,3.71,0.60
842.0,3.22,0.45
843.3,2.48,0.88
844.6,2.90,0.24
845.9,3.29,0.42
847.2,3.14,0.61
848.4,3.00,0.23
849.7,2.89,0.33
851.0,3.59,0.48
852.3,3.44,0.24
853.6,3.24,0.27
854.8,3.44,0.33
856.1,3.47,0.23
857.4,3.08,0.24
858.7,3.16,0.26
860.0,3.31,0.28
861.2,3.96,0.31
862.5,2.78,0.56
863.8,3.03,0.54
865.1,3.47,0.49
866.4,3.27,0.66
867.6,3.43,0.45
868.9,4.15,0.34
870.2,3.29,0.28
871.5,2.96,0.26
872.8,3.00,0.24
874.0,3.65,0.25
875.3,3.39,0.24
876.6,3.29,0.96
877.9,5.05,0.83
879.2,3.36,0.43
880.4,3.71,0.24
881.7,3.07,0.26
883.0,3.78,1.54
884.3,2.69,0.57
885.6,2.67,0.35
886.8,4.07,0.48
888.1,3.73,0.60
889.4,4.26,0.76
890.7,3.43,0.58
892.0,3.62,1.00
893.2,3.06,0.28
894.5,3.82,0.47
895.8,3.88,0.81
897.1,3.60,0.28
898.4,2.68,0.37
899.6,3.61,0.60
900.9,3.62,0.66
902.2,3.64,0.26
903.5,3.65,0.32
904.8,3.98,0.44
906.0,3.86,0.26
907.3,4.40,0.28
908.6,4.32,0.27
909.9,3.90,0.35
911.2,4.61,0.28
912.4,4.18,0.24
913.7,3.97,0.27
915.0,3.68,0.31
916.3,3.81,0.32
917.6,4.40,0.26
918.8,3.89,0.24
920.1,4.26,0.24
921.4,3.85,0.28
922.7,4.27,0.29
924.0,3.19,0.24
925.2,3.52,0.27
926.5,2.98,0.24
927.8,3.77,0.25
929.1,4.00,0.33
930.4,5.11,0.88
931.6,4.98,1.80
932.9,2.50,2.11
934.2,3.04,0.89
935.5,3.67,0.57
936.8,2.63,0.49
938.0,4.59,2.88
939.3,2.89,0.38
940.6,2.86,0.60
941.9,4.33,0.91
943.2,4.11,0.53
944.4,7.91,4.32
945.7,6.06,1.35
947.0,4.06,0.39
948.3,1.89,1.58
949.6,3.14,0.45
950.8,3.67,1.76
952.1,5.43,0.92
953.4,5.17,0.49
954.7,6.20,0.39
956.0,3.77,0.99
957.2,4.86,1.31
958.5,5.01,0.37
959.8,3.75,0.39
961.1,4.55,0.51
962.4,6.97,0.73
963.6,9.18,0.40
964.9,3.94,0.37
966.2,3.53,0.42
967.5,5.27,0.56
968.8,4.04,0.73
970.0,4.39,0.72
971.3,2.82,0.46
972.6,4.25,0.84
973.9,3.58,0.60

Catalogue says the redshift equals 0.92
